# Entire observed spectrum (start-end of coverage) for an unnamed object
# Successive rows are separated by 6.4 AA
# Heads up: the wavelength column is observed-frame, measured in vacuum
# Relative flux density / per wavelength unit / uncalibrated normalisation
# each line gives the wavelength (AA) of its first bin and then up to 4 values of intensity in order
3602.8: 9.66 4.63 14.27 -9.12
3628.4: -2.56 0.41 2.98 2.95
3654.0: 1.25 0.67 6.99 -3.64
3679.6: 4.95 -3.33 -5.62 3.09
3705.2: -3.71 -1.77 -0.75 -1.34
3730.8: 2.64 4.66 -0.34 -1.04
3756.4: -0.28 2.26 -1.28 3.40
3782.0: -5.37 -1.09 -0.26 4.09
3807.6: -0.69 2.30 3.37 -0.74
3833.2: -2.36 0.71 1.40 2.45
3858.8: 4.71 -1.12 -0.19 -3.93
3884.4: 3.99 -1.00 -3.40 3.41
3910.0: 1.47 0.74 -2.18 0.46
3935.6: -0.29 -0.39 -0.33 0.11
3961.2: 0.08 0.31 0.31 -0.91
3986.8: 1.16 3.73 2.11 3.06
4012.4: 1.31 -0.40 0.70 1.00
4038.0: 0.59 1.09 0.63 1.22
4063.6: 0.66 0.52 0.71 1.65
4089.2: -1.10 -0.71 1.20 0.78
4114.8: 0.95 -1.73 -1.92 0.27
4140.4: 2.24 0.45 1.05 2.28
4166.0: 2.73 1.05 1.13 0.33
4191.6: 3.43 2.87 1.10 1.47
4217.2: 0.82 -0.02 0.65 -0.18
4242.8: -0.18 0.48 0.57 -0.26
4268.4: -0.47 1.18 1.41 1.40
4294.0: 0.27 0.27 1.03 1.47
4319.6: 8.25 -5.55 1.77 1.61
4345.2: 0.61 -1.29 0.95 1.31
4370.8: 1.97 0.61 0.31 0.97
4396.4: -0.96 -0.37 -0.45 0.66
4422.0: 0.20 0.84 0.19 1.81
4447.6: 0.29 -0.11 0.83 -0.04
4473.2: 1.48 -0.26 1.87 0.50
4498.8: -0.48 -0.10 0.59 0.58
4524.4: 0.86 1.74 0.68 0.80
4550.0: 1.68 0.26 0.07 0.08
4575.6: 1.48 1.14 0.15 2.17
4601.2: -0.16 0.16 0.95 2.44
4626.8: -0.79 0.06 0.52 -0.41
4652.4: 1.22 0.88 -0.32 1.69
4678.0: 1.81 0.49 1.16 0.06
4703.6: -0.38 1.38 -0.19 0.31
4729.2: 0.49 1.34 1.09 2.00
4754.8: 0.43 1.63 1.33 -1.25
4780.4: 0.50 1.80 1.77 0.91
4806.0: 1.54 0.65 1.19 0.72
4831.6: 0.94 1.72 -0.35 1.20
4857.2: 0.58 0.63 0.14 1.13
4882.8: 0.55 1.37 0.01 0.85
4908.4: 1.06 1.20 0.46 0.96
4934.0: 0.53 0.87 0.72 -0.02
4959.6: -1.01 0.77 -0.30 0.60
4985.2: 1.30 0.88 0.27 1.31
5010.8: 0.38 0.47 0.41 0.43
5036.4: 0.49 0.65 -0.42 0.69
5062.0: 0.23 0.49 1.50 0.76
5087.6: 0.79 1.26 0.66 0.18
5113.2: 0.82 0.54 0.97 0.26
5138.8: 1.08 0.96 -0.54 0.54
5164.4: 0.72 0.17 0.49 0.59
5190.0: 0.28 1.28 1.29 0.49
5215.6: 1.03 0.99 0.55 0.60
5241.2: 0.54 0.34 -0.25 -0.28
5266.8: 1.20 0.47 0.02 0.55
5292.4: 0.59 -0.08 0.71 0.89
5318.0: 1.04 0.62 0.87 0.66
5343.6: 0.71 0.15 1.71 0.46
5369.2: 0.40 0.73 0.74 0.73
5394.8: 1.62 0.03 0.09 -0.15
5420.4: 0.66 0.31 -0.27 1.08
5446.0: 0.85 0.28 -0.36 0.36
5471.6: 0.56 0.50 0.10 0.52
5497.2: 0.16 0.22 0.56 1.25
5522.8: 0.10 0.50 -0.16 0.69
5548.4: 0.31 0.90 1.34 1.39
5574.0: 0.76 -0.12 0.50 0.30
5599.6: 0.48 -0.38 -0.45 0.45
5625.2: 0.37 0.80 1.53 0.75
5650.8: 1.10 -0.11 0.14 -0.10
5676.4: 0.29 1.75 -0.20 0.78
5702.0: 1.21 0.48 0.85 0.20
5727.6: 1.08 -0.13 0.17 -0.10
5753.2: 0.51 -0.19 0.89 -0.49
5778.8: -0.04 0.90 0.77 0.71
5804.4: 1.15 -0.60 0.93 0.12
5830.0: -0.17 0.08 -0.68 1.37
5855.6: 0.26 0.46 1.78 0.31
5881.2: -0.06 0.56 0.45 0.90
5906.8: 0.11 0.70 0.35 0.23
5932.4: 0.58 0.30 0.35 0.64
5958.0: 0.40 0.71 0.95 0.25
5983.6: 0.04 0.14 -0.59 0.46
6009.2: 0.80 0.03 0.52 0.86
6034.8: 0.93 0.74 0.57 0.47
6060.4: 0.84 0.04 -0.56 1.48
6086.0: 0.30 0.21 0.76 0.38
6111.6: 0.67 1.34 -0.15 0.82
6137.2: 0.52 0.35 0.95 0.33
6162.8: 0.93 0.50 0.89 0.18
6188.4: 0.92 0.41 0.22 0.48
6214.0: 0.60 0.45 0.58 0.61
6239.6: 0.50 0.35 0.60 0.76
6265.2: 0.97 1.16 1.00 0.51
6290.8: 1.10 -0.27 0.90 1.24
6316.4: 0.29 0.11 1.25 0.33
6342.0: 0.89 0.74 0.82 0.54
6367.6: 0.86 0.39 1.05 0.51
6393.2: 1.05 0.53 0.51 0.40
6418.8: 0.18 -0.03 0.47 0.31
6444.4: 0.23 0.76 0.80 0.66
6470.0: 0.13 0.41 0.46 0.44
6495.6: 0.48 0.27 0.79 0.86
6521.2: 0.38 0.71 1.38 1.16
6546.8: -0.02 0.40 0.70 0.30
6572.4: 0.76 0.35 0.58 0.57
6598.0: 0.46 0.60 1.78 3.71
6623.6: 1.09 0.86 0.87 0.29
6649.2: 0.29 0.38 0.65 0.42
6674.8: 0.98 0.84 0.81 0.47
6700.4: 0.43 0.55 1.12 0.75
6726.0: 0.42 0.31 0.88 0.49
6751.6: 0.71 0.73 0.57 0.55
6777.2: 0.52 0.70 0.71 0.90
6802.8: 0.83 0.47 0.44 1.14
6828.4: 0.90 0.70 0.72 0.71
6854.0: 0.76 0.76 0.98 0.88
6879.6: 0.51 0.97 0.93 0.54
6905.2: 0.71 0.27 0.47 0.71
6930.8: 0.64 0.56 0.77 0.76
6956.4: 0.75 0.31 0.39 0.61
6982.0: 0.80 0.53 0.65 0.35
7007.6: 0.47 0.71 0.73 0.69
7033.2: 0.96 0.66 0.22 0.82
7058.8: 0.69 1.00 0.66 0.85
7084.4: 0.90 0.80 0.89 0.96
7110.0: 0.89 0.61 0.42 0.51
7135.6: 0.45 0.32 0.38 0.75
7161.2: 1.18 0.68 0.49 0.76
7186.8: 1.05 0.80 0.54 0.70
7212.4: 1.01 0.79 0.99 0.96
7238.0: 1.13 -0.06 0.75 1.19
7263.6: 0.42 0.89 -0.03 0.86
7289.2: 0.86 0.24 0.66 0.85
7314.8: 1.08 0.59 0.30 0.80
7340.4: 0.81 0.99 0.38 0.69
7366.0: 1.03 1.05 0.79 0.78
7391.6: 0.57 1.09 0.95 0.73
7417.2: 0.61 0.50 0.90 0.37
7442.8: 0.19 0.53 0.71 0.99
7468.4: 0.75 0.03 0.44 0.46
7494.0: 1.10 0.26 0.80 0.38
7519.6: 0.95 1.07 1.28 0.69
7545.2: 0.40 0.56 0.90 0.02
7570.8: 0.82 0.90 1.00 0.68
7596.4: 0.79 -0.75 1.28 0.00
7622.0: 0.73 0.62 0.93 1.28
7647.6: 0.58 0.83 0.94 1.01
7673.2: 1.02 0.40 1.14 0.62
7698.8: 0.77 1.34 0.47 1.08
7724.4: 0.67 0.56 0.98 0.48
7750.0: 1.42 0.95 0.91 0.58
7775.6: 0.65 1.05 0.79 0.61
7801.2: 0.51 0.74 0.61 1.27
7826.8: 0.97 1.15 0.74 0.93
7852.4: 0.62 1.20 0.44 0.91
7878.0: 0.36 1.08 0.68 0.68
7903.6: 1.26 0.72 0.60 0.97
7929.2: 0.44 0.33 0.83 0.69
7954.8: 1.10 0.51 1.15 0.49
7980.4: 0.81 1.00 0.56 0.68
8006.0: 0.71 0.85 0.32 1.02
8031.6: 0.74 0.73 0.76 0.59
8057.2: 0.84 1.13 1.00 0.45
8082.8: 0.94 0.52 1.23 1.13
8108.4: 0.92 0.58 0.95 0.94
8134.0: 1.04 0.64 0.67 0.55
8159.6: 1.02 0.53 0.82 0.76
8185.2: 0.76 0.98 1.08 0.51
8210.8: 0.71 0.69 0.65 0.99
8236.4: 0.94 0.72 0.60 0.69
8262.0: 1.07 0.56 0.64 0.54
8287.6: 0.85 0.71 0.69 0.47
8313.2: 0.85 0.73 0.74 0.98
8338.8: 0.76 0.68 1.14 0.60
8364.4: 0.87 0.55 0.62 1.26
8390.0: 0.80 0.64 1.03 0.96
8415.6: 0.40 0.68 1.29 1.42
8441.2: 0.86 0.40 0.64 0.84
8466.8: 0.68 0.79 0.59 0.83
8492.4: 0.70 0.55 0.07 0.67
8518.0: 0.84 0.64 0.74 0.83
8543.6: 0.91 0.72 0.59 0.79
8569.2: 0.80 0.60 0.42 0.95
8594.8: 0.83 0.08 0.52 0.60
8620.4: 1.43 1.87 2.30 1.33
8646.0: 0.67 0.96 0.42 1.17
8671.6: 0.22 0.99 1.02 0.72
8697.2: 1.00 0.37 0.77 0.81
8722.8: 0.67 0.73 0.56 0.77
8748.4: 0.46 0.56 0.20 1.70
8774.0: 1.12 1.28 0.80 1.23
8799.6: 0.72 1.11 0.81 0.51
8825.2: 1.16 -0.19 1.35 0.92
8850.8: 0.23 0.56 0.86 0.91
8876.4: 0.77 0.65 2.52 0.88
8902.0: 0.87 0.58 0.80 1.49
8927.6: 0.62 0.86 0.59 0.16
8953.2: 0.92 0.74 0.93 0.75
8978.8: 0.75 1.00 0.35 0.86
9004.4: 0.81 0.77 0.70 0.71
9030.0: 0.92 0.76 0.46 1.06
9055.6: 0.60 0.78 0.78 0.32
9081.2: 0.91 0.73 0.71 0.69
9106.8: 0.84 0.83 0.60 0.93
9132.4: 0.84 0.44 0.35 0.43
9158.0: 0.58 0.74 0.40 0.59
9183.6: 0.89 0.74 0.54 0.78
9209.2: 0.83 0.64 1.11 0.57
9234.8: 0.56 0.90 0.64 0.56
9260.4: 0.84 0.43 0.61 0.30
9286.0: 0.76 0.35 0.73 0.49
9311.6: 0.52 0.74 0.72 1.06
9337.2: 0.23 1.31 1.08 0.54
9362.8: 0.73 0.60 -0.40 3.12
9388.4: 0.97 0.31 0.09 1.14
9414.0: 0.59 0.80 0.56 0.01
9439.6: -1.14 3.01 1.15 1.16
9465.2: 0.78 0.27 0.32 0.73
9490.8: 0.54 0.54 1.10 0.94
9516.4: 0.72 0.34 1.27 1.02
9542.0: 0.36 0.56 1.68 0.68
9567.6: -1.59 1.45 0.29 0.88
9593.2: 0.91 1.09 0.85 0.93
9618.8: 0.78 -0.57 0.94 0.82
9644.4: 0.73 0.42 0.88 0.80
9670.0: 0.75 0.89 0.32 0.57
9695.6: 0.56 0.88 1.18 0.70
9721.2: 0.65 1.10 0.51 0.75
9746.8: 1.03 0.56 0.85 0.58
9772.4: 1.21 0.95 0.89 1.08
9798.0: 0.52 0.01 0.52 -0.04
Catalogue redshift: 0.77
